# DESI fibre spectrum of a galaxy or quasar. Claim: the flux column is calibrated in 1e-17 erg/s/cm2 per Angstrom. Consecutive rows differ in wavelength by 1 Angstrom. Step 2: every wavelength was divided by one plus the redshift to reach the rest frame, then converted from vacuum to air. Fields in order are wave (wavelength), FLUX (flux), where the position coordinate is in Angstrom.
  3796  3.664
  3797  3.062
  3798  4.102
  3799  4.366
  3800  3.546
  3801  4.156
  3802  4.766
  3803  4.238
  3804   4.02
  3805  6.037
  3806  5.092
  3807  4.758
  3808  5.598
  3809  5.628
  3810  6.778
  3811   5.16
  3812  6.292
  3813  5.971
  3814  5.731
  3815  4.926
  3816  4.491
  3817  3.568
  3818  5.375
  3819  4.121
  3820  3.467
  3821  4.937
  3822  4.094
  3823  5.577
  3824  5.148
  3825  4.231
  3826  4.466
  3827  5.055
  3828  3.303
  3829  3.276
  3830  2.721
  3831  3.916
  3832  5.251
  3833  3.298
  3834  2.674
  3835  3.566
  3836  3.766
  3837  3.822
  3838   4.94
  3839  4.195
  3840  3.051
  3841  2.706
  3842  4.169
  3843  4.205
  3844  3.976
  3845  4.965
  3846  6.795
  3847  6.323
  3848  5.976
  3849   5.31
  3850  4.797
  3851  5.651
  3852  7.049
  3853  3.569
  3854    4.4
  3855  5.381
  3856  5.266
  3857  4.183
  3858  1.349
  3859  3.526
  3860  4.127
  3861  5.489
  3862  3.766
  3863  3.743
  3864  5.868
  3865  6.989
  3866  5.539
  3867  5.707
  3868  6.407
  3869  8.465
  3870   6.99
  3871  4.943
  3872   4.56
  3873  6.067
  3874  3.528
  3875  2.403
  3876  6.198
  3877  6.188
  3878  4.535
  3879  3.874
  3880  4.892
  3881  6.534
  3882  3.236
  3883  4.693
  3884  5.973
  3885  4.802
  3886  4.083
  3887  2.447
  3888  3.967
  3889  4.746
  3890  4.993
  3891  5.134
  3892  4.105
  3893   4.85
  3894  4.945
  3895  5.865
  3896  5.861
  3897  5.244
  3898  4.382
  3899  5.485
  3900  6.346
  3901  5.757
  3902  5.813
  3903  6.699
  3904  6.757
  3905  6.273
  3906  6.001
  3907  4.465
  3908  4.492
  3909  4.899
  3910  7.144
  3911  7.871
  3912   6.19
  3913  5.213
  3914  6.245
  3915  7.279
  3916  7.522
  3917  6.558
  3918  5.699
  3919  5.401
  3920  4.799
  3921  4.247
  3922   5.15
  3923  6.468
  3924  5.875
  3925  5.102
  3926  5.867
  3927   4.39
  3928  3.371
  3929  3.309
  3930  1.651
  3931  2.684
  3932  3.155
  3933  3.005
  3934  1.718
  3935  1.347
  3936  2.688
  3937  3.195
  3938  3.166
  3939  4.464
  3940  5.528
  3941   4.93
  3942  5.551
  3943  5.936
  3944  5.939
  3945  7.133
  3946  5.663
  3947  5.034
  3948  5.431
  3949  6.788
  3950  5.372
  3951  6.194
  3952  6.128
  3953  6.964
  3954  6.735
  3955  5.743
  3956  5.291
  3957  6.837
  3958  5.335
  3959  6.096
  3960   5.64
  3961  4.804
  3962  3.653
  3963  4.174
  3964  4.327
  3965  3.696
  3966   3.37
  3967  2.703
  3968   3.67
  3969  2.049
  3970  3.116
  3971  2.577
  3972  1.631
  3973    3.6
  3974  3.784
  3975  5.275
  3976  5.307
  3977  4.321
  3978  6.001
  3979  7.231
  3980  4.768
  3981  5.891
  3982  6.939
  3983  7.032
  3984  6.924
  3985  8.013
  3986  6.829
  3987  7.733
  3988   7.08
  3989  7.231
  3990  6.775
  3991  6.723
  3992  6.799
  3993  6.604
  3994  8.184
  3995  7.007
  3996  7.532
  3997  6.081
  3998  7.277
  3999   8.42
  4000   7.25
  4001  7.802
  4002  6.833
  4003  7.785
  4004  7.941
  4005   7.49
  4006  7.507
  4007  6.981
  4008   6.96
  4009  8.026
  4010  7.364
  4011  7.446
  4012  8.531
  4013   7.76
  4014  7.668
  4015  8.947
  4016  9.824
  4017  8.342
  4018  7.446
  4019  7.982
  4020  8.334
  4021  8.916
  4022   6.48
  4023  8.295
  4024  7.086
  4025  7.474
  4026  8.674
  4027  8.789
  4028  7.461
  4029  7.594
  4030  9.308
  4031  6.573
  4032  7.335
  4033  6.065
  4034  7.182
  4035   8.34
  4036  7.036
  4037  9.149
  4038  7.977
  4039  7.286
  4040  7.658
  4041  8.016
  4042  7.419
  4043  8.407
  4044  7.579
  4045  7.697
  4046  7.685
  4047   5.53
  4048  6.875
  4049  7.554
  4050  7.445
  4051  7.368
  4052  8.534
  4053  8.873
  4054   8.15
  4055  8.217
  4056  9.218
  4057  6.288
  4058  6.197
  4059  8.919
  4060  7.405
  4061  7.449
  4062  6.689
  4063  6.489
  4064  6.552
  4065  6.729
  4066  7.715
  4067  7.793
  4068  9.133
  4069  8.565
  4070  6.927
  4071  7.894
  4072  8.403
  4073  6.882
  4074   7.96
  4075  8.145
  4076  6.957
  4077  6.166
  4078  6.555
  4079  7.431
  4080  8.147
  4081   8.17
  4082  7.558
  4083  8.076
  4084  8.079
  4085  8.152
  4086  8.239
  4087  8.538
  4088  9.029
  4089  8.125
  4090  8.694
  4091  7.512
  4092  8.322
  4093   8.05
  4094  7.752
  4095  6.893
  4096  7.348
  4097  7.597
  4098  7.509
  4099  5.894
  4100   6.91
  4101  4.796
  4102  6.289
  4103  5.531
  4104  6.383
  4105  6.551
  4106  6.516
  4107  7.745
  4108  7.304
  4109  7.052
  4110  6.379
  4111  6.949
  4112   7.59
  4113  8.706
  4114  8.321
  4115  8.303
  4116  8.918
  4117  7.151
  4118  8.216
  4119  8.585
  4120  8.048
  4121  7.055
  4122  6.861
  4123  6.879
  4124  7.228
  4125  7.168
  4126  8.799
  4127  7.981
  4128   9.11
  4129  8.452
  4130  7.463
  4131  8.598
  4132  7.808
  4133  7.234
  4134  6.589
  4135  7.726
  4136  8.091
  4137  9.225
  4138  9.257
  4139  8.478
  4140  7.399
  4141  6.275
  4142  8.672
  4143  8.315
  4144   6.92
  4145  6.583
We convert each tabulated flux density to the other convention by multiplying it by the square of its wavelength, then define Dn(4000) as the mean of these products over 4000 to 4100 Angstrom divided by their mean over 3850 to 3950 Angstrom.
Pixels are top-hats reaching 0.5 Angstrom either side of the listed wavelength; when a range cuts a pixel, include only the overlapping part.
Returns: 1.65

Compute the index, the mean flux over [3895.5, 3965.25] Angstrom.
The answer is 5.21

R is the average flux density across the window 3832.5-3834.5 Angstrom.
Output 2.99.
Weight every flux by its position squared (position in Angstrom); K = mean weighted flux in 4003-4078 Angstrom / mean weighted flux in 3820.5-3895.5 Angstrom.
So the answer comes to 1.8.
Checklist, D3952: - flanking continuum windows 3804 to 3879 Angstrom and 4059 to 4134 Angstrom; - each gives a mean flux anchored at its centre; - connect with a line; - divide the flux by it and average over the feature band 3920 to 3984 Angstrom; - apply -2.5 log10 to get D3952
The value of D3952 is 0.263 mag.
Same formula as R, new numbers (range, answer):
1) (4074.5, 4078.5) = 6.96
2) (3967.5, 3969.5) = 2.86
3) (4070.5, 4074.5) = 7.78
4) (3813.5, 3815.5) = 5.33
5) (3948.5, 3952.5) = 6.12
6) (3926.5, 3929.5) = 3.69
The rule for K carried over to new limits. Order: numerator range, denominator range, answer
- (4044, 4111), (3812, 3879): 1.78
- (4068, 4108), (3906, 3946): 1.66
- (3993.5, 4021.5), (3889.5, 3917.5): 1.41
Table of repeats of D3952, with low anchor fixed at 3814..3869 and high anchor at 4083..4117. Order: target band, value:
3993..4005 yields -0.174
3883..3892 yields 0.132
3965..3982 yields 0.411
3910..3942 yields 0.168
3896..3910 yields -0.078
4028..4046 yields -0.139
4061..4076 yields -0.064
